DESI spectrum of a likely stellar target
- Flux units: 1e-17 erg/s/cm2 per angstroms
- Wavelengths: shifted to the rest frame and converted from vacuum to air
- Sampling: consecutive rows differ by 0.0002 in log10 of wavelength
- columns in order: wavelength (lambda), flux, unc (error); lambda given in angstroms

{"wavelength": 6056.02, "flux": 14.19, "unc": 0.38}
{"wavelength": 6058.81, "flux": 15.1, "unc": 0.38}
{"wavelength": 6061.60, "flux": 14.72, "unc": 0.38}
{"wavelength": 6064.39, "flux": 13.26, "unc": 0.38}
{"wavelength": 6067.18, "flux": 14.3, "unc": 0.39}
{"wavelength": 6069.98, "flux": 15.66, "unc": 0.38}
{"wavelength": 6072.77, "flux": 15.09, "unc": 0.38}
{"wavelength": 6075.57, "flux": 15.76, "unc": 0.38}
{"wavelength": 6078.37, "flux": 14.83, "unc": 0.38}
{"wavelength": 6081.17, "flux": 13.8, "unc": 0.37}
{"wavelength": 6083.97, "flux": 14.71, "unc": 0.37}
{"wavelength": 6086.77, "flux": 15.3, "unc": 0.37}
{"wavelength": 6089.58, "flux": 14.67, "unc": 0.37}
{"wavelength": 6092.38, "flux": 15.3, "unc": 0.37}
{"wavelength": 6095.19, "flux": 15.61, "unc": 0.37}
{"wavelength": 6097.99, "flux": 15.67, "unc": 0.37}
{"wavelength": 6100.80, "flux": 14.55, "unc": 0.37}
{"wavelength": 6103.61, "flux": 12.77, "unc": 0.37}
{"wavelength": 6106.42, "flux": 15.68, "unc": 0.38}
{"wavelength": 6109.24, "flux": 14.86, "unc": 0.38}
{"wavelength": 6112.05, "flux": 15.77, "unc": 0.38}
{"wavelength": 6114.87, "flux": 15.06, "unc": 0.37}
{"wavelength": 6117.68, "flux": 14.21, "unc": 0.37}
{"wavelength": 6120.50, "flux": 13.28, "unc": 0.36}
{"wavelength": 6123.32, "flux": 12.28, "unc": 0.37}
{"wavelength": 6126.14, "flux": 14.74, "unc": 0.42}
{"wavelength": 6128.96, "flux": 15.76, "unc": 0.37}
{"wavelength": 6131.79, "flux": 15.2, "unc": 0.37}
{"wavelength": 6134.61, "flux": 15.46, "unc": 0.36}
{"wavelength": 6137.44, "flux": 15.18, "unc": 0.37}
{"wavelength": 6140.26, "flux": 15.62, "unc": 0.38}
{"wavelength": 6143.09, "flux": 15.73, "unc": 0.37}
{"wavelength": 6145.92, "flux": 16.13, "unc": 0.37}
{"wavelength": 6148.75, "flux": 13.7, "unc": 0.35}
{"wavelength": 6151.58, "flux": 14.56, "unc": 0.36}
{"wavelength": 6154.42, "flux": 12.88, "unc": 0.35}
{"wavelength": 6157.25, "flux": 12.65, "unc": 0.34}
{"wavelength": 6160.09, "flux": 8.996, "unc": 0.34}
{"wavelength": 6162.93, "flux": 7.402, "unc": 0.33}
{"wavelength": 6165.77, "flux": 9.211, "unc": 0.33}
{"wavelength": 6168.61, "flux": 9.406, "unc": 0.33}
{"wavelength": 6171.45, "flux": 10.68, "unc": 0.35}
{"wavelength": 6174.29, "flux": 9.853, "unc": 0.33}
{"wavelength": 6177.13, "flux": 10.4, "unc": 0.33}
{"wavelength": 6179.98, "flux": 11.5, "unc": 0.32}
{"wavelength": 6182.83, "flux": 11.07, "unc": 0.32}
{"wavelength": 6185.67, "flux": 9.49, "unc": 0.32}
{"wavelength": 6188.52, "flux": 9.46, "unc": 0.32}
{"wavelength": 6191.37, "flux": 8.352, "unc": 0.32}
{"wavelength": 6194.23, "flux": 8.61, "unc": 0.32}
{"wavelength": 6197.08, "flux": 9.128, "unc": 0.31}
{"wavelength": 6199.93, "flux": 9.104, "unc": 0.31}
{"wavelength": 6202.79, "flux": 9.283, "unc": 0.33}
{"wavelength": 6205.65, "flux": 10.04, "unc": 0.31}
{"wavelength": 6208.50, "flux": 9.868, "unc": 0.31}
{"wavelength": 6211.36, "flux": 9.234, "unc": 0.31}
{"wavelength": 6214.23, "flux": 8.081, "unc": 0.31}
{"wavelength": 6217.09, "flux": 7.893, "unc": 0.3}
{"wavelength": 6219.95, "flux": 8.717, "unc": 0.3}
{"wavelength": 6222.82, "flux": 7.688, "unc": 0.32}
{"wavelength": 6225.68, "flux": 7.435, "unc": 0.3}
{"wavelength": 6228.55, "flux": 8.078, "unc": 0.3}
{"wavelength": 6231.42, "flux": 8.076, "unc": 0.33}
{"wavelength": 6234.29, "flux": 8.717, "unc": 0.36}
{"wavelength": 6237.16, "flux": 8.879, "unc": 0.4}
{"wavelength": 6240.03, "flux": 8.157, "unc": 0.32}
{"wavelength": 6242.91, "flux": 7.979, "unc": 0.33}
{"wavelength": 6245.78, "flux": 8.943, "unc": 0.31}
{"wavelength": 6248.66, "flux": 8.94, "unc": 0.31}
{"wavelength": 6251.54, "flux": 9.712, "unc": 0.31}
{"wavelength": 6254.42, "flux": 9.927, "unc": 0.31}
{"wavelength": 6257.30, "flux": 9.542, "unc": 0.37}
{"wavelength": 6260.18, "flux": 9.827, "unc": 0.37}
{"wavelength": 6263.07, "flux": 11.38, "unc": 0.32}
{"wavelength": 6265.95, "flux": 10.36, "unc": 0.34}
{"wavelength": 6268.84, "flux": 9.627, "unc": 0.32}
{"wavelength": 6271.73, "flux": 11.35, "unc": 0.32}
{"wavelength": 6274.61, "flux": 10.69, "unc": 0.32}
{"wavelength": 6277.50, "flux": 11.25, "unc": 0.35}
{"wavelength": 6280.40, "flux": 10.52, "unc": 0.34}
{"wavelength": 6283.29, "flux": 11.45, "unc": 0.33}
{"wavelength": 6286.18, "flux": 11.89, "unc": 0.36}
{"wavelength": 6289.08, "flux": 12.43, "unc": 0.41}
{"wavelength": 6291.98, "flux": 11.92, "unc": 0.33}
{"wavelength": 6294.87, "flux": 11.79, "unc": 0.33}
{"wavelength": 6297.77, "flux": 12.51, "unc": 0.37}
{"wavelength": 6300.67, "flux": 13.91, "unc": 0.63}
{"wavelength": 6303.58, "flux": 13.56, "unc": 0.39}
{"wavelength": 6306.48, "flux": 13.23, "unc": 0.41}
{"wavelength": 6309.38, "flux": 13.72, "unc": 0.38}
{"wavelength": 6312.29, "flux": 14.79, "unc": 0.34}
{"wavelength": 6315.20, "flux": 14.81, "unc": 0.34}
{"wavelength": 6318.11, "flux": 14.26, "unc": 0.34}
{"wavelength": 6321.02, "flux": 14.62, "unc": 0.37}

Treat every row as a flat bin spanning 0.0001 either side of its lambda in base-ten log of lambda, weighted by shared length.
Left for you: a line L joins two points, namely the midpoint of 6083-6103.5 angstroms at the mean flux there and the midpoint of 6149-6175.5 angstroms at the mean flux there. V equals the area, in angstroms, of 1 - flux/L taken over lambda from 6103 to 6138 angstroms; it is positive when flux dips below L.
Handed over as -3.7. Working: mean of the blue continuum 15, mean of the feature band 14.7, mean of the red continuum 10.8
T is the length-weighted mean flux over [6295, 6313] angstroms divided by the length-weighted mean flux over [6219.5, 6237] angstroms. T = 1.65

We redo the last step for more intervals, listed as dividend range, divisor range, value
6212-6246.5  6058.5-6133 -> 0.56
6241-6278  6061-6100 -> 0.66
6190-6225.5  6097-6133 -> 0.60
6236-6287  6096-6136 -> 0.68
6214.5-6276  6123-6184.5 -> 0.72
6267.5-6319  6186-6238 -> 1.42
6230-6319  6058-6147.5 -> 0.75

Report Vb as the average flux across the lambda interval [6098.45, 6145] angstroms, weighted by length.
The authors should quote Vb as 14.8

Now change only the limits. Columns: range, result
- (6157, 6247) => 9.09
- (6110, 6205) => 12.1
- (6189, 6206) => 9.04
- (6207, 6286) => 9.39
